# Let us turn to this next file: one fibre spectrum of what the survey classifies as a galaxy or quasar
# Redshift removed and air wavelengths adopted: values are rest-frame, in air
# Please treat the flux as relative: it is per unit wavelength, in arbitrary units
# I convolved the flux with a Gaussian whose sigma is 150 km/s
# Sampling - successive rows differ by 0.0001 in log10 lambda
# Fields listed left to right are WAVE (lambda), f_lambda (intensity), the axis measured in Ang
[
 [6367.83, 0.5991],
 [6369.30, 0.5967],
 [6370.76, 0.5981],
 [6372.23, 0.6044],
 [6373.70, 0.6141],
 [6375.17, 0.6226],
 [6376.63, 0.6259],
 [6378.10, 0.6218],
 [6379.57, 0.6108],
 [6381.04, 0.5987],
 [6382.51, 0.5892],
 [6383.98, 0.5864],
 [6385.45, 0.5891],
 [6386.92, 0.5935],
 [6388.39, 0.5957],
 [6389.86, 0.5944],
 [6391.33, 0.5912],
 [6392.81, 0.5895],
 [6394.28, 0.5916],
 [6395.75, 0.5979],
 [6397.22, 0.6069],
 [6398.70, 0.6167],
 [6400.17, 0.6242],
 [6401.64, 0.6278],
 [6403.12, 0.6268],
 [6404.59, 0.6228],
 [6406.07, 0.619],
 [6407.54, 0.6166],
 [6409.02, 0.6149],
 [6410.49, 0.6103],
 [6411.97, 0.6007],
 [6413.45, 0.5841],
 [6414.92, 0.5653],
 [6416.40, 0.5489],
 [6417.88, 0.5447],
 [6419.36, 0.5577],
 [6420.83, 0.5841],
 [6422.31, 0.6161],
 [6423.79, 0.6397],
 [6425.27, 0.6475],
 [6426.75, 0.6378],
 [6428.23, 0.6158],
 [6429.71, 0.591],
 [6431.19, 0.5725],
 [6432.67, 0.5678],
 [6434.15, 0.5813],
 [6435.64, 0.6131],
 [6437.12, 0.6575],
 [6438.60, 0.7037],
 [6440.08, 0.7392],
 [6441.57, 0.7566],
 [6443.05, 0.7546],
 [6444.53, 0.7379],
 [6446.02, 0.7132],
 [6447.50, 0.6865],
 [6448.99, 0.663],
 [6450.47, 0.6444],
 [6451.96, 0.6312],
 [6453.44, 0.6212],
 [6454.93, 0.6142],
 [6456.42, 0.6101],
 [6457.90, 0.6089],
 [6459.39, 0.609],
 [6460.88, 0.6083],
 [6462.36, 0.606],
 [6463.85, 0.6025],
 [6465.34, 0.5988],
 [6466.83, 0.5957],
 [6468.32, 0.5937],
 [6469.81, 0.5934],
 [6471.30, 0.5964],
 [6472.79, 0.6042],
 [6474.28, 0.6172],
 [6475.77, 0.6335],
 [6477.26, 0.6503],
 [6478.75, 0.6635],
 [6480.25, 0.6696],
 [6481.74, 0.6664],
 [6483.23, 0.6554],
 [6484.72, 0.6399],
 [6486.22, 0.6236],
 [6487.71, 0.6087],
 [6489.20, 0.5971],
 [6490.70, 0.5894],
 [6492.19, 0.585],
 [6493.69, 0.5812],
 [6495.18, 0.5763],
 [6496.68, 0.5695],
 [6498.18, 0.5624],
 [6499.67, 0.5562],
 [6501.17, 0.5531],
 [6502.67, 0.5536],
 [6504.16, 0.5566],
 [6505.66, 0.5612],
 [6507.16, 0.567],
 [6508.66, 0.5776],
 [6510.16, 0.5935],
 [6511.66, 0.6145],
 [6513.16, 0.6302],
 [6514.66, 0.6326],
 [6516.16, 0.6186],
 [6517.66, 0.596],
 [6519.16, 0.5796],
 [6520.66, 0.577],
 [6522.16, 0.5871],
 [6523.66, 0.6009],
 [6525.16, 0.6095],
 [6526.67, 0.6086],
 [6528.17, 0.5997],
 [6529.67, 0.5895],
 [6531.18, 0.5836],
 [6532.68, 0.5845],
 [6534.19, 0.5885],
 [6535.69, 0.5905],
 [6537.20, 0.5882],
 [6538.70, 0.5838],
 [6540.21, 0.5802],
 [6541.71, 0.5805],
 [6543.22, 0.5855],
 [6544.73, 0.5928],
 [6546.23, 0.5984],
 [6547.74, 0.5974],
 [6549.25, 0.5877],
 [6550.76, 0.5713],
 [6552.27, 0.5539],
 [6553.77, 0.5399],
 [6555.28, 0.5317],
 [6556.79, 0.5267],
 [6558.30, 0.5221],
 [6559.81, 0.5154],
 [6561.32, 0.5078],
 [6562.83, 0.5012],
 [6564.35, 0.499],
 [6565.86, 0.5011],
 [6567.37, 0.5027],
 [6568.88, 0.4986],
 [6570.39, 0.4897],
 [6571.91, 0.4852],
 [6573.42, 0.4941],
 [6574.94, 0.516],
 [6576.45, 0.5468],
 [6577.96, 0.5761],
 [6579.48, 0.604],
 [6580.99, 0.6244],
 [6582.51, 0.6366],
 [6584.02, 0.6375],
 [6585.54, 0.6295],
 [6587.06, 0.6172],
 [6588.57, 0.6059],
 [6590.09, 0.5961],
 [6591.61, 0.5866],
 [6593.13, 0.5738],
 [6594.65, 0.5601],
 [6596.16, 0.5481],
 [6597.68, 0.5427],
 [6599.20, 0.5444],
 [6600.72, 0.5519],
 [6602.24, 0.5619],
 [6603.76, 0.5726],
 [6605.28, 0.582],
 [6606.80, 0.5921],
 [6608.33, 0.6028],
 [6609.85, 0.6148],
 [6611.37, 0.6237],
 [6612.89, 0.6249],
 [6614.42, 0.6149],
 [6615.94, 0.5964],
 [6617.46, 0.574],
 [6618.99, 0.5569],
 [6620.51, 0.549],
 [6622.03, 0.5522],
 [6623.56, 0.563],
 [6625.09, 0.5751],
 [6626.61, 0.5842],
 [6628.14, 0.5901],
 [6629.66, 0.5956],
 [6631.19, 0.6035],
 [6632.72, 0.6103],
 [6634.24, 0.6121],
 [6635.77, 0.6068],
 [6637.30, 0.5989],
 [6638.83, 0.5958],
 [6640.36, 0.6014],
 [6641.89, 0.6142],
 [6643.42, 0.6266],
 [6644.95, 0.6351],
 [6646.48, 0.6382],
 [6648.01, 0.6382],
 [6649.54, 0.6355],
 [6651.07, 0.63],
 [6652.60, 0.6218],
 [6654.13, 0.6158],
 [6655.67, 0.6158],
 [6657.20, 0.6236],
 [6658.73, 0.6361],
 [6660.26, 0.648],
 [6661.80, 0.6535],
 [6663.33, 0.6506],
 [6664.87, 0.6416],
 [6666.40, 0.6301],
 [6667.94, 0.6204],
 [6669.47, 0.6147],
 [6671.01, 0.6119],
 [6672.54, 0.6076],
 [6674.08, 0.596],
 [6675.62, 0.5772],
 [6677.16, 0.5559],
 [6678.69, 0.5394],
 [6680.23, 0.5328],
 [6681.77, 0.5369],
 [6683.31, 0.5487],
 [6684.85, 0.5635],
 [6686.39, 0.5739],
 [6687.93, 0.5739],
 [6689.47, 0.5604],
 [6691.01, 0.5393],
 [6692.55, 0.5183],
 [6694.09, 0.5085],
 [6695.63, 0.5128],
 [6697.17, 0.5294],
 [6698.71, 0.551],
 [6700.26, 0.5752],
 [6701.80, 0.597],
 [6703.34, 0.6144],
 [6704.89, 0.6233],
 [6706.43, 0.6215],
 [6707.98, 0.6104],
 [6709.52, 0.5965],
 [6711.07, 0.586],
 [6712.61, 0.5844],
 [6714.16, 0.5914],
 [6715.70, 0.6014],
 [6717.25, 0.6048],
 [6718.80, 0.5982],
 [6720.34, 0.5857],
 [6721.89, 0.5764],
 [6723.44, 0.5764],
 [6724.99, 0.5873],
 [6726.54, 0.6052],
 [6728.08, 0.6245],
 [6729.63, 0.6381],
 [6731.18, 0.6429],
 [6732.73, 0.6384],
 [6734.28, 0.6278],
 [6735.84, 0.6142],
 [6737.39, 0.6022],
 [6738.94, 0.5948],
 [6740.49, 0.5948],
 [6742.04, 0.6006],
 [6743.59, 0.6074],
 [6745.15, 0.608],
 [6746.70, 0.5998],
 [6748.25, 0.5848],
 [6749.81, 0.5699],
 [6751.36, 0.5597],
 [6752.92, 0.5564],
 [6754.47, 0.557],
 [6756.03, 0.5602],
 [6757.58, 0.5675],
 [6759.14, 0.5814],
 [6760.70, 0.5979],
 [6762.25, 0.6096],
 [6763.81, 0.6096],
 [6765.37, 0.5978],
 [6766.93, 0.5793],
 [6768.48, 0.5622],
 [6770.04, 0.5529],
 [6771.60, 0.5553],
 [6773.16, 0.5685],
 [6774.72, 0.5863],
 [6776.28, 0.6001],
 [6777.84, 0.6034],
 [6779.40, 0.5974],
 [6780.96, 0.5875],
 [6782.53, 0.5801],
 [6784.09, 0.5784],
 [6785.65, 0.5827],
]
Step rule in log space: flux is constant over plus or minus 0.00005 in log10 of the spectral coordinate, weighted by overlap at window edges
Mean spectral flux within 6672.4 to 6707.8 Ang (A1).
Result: 0.563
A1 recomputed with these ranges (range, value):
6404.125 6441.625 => 0.613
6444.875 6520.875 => 0.61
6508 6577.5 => 0.564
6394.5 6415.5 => 0.61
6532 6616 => 0.567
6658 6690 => 0.594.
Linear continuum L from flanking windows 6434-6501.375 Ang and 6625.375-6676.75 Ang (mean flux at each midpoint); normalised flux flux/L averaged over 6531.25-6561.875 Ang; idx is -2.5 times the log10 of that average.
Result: 0.10 mag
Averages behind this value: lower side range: 0.63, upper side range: 0.617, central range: 0.567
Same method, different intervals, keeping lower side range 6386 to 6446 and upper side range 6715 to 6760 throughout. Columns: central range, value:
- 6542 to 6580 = 0.13 mag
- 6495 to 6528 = 0.05 mag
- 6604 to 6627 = 0.03 mag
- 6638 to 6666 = -0.05 mag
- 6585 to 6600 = 0.05 mag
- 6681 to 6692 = 0.08 mag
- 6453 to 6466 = 0.01 mag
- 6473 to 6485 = -0.06 mag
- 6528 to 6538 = 0.04 mag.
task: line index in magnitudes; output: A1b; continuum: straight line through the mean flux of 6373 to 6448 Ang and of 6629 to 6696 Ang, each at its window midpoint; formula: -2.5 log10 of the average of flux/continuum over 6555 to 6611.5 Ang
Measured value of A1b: 0.087 mag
